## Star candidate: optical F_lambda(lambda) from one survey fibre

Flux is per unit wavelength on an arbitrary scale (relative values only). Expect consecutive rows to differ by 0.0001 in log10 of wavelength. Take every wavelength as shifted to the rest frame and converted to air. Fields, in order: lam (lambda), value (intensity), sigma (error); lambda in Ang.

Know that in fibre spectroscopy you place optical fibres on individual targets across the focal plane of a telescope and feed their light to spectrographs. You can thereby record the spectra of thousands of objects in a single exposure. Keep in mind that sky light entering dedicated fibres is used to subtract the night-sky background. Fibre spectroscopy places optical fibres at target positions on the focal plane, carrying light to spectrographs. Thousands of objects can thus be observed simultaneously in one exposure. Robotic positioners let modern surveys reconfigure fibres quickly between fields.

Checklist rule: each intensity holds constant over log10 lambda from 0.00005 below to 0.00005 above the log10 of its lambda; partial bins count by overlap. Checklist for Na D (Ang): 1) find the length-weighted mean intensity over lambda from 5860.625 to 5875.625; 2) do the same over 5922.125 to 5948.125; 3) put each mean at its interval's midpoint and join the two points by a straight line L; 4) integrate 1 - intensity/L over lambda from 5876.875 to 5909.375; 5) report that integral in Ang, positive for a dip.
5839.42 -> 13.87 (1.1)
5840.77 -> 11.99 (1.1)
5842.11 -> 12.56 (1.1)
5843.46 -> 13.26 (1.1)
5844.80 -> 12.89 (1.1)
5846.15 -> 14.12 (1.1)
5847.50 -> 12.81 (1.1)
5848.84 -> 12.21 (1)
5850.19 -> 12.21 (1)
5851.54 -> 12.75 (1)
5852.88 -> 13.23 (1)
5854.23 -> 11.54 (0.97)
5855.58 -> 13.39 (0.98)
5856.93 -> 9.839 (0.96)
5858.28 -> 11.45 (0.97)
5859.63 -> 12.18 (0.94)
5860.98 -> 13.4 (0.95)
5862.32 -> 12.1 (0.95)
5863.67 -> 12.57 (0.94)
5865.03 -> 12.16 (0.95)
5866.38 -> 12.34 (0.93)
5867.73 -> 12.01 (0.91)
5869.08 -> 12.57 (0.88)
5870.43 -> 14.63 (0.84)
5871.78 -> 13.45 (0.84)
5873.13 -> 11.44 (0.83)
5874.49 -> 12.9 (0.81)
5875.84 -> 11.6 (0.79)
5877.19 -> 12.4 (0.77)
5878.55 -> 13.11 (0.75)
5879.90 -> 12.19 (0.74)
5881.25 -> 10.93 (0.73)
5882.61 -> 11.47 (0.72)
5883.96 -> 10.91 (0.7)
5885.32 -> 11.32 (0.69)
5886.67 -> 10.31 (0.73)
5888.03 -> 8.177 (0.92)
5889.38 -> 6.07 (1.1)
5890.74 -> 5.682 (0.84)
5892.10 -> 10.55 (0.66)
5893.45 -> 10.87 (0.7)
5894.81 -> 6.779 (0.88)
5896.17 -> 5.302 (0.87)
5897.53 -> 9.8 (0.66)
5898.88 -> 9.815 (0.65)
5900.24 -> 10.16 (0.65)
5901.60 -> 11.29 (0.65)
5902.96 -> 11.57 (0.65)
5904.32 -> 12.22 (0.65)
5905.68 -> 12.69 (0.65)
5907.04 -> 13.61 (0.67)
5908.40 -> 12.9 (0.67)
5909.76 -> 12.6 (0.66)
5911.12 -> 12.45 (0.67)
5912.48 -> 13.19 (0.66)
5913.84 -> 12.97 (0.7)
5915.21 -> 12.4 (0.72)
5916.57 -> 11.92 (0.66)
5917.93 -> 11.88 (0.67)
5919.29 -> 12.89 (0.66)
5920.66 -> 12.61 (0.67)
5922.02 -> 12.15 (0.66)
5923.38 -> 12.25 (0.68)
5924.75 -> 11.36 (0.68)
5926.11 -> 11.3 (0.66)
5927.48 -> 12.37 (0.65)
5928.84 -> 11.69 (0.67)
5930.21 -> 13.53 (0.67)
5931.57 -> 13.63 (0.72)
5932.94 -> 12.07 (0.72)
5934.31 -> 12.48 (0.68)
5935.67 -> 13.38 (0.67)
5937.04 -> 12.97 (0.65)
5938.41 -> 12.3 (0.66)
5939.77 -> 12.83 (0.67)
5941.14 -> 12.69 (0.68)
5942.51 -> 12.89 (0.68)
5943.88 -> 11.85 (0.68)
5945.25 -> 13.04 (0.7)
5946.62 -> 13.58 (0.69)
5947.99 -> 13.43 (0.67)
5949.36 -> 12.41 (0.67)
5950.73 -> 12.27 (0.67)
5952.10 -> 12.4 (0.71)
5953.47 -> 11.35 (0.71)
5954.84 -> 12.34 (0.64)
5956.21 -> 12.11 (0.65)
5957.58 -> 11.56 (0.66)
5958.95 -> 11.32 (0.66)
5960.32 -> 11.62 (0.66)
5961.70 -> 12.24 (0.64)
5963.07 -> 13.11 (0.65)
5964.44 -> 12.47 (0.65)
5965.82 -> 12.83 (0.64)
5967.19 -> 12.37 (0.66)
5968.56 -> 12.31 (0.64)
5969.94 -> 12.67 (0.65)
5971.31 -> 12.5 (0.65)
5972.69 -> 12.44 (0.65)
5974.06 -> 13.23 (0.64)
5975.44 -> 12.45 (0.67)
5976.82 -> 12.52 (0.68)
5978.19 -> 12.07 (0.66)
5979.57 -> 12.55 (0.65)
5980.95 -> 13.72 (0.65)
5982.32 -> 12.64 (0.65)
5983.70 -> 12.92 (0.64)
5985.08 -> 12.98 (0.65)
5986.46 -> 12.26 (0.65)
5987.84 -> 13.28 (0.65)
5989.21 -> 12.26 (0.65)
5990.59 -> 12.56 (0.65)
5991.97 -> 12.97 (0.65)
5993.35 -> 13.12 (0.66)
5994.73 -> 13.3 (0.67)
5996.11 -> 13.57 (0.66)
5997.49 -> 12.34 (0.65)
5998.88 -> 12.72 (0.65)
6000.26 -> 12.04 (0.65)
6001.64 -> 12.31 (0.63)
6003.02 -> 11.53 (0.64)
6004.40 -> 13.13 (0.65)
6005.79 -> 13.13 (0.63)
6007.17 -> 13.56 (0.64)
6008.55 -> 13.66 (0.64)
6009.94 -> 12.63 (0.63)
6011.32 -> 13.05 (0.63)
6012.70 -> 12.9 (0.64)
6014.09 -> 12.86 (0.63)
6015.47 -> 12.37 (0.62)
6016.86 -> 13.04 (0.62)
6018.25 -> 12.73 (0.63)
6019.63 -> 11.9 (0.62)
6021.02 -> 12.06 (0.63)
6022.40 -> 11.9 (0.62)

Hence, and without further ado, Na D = 5.7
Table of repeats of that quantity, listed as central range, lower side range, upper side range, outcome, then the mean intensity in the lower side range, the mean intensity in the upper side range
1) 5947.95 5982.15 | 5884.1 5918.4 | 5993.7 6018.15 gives -1.18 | 10.7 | 12.8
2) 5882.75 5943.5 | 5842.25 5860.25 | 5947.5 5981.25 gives 4.81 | 12.5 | 12.4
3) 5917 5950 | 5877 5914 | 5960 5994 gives -2.68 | 10.7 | 12.7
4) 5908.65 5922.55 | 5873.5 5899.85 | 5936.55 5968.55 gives -1.81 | 10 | 12.4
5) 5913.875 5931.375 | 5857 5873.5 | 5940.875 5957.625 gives 0.29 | 12.5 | 12.5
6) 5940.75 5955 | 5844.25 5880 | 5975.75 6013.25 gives 0.14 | 12.5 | 12.8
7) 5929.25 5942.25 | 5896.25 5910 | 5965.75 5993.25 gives -1.01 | 11.4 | 12.7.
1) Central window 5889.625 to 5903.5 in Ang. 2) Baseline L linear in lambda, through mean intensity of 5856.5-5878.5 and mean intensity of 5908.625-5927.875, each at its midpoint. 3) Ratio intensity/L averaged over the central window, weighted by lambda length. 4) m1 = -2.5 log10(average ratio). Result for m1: 0.34 mag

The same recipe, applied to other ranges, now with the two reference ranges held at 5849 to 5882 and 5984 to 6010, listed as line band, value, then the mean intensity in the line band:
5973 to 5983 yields 0.001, 12.7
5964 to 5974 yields 0.013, 12.6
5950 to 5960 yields 0.067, 11.9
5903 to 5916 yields -0.018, 12.7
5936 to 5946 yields -0.006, 12.7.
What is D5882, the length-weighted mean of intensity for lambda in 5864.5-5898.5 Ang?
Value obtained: 10.7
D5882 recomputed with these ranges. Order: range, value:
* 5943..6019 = 12.6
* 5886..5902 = 8.69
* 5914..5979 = 12.4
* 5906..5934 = 12.5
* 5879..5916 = 10.7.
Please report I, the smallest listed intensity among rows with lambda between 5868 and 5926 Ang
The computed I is 5.302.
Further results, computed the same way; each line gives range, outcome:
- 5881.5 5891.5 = 5.682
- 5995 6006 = 11.53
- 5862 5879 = 11.44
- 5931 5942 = 12.07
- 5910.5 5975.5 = 11.3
